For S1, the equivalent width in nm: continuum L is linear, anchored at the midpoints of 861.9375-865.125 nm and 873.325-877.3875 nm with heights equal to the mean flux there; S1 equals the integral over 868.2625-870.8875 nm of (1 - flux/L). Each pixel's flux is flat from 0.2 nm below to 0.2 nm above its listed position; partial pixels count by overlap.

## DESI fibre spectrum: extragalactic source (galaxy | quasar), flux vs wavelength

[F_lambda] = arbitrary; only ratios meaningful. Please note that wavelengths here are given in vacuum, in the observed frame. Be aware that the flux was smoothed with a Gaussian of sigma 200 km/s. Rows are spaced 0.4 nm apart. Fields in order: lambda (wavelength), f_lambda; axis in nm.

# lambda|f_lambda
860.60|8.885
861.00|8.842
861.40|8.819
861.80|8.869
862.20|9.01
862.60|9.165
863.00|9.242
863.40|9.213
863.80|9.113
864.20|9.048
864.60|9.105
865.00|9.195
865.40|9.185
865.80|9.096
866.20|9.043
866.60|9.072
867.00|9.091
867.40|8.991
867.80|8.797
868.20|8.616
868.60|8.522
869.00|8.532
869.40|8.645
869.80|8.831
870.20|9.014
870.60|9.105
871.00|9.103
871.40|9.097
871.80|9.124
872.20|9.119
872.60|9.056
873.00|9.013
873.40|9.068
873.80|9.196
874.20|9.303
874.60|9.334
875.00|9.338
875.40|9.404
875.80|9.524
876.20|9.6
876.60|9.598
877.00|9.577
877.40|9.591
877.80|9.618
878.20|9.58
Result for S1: 0.14 nm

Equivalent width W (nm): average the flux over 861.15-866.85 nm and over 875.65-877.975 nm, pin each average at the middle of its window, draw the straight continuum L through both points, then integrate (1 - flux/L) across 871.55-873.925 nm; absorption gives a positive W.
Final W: 0.08 nm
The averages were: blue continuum 9.08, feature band 9.09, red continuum 9.59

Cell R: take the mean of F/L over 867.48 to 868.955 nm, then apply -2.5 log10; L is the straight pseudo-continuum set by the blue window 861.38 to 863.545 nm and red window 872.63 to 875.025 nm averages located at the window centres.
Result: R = 0.057 mag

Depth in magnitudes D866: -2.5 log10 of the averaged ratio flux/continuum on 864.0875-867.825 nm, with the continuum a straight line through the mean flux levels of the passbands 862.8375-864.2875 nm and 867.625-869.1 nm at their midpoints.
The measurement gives -0.02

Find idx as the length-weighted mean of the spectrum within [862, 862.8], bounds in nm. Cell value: 9.09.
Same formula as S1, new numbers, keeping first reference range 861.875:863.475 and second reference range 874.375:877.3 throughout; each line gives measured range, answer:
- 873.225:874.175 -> 0.026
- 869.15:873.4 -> 0.161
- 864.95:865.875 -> 0.004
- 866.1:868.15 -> 0.062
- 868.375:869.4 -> 0.082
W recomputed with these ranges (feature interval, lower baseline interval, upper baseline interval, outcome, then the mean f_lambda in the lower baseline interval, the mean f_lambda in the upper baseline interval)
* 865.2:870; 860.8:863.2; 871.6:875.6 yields 0.12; 8.99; 9.2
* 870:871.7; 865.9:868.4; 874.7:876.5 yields 0.02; 8.94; 9.47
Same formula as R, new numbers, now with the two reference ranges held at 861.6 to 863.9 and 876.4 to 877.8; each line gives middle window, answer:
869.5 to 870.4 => 0.05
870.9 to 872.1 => 0.03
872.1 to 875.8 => 0.03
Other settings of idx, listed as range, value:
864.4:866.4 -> 9.12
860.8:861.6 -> 8.83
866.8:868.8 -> 8.8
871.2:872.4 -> 9.11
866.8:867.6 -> 9.04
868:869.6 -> 8.58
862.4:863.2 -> 9.2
